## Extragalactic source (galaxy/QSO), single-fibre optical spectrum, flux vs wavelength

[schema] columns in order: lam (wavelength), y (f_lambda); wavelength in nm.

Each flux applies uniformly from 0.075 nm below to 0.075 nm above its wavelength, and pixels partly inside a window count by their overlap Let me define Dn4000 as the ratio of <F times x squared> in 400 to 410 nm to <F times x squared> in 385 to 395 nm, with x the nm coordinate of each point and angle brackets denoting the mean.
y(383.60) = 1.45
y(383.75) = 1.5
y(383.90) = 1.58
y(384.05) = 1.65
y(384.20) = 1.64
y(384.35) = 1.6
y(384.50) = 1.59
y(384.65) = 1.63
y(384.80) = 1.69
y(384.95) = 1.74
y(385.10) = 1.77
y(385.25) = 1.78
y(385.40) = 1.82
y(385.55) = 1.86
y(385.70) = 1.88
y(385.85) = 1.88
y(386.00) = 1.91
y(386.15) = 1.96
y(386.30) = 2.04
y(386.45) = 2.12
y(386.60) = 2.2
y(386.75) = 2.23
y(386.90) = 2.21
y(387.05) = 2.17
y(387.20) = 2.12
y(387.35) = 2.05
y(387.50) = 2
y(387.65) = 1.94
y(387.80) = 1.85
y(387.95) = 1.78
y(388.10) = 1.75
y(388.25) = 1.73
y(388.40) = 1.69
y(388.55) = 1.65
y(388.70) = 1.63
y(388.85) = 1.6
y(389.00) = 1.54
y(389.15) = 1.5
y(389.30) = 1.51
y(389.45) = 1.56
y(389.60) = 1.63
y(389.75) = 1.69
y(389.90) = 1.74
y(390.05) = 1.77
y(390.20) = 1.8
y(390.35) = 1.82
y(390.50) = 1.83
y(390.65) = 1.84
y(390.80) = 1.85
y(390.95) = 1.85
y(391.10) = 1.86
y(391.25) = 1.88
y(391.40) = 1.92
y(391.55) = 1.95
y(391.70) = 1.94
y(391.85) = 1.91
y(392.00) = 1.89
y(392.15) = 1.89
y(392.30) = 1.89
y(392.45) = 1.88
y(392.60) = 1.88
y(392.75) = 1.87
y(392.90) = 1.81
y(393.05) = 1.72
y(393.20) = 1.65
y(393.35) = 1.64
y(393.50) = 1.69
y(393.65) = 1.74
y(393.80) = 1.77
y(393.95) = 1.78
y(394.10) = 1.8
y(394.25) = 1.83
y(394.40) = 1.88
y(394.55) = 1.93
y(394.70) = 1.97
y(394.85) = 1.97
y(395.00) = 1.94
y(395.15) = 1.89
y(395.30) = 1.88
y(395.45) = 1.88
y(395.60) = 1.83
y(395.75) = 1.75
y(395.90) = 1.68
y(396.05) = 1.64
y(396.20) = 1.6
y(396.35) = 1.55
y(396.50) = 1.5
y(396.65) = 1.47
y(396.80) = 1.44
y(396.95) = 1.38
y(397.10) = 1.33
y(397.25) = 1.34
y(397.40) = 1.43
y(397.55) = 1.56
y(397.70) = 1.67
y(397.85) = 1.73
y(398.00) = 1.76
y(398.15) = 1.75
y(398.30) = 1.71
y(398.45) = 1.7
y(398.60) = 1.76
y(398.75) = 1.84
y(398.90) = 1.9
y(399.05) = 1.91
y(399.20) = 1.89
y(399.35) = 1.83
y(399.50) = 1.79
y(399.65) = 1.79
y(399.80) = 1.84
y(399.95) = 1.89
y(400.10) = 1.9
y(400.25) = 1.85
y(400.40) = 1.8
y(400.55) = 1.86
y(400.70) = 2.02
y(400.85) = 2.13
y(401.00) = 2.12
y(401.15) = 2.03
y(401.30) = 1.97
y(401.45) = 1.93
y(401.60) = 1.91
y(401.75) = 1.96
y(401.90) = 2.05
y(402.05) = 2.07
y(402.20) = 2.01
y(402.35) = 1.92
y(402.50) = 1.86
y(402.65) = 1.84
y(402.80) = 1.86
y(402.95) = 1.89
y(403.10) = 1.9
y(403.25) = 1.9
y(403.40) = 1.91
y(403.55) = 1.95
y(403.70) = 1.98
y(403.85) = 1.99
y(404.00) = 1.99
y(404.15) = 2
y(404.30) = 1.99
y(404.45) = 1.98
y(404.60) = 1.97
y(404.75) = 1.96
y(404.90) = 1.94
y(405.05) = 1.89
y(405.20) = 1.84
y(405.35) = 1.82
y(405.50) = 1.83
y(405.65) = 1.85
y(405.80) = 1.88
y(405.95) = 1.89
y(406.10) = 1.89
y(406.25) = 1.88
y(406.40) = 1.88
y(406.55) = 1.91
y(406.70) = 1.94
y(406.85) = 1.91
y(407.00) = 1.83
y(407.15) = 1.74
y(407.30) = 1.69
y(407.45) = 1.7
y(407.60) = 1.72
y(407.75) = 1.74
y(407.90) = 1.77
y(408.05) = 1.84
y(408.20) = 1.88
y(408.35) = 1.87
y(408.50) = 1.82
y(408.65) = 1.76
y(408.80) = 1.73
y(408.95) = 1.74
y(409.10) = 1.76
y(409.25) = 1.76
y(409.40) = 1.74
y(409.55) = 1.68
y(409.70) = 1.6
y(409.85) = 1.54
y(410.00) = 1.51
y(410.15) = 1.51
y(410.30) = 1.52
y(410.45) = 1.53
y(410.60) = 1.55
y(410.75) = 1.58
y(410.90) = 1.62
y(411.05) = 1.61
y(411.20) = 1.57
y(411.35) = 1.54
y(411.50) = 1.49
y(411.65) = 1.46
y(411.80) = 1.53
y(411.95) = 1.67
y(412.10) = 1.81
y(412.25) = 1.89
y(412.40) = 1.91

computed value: 1.10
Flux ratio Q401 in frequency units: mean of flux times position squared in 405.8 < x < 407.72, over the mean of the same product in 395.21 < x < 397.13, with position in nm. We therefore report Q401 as 1.19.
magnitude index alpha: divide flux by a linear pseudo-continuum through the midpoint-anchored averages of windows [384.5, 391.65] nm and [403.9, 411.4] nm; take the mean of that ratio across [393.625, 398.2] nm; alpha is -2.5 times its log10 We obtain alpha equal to 0.07 mag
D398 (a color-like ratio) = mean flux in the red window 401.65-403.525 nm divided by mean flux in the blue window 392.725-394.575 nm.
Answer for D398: 1.09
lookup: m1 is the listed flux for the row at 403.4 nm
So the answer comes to 1.91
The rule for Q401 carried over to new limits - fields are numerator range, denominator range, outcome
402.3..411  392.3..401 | 1.08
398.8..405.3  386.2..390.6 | 1.13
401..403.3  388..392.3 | 1.17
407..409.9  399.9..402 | 0.92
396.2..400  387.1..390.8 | 1.00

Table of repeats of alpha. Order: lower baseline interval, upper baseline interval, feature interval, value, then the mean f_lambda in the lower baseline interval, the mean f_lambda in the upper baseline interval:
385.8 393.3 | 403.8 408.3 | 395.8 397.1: 0.21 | 1.85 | 1.87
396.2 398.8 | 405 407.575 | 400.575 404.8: -0.14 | 1.58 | 1.84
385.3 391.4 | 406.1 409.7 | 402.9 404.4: -0.09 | 1.84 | 1.79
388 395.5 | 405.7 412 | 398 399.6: -0.03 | 1.79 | 1.71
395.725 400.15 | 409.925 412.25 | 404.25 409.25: -0.15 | 1.68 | 1.58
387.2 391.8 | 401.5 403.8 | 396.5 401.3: 0.08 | 1.78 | 1.93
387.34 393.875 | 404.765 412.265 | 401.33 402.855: -0.11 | 1.78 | 1.73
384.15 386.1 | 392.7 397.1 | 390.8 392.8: -0.09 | 1.76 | 1.73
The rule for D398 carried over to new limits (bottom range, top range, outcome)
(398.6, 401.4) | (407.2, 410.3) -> 0.90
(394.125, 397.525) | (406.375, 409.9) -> 1.05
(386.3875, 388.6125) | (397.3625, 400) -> 0.90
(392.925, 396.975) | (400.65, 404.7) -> 1.13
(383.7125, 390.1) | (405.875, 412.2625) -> 0.95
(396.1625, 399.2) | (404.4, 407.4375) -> 1.15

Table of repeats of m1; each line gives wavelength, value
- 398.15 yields 1.75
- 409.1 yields 1.76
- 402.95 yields 1.89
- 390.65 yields 1.84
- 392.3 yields 1.89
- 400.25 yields 1.85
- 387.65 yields 1.94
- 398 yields 1.76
